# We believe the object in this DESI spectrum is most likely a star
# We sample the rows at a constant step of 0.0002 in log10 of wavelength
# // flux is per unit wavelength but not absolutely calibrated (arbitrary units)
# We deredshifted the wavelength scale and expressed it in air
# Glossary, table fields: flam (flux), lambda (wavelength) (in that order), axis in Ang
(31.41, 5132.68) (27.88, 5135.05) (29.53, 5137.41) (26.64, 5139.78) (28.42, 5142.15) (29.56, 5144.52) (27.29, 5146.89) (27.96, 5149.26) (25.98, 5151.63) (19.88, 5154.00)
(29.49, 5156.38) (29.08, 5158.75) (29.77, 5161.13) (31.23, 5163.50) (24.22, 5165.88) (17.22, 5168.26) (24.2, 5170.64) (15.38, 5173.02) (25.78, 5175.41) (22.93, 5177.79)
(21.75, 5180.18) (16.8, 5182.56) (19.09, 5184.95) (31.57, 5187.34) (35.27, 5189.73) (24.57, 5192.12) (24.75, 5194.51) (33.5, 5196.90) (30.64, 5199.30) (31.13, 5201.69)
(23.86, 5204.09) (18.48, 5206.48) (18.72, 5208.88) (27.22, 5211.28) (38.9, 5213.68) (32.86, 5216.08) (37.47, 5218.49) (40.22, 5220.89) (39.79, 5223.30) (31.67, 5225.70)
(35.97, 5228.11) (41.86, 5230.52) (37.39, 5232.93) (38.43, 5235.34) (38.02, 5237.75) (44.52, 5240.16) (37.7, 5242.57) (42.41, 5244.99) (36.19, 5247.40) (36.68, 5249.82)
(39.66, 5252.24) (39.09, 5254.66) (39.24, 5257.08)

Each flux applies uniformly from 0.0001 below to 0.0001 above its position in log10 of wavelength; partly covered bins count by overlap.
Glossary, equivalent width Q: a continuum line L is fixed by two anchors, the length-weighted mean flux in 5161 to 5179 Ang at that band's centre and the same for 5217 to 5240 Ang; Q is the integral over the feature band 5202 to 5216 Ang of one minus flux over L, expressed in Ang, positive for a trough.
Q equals 2.9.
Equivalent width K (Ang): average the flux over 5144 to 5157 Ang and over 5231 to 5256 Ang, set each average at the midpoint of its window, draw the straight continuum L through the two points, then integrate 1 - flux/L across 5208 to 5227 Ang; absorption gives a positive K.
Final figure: 1.1 Ang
